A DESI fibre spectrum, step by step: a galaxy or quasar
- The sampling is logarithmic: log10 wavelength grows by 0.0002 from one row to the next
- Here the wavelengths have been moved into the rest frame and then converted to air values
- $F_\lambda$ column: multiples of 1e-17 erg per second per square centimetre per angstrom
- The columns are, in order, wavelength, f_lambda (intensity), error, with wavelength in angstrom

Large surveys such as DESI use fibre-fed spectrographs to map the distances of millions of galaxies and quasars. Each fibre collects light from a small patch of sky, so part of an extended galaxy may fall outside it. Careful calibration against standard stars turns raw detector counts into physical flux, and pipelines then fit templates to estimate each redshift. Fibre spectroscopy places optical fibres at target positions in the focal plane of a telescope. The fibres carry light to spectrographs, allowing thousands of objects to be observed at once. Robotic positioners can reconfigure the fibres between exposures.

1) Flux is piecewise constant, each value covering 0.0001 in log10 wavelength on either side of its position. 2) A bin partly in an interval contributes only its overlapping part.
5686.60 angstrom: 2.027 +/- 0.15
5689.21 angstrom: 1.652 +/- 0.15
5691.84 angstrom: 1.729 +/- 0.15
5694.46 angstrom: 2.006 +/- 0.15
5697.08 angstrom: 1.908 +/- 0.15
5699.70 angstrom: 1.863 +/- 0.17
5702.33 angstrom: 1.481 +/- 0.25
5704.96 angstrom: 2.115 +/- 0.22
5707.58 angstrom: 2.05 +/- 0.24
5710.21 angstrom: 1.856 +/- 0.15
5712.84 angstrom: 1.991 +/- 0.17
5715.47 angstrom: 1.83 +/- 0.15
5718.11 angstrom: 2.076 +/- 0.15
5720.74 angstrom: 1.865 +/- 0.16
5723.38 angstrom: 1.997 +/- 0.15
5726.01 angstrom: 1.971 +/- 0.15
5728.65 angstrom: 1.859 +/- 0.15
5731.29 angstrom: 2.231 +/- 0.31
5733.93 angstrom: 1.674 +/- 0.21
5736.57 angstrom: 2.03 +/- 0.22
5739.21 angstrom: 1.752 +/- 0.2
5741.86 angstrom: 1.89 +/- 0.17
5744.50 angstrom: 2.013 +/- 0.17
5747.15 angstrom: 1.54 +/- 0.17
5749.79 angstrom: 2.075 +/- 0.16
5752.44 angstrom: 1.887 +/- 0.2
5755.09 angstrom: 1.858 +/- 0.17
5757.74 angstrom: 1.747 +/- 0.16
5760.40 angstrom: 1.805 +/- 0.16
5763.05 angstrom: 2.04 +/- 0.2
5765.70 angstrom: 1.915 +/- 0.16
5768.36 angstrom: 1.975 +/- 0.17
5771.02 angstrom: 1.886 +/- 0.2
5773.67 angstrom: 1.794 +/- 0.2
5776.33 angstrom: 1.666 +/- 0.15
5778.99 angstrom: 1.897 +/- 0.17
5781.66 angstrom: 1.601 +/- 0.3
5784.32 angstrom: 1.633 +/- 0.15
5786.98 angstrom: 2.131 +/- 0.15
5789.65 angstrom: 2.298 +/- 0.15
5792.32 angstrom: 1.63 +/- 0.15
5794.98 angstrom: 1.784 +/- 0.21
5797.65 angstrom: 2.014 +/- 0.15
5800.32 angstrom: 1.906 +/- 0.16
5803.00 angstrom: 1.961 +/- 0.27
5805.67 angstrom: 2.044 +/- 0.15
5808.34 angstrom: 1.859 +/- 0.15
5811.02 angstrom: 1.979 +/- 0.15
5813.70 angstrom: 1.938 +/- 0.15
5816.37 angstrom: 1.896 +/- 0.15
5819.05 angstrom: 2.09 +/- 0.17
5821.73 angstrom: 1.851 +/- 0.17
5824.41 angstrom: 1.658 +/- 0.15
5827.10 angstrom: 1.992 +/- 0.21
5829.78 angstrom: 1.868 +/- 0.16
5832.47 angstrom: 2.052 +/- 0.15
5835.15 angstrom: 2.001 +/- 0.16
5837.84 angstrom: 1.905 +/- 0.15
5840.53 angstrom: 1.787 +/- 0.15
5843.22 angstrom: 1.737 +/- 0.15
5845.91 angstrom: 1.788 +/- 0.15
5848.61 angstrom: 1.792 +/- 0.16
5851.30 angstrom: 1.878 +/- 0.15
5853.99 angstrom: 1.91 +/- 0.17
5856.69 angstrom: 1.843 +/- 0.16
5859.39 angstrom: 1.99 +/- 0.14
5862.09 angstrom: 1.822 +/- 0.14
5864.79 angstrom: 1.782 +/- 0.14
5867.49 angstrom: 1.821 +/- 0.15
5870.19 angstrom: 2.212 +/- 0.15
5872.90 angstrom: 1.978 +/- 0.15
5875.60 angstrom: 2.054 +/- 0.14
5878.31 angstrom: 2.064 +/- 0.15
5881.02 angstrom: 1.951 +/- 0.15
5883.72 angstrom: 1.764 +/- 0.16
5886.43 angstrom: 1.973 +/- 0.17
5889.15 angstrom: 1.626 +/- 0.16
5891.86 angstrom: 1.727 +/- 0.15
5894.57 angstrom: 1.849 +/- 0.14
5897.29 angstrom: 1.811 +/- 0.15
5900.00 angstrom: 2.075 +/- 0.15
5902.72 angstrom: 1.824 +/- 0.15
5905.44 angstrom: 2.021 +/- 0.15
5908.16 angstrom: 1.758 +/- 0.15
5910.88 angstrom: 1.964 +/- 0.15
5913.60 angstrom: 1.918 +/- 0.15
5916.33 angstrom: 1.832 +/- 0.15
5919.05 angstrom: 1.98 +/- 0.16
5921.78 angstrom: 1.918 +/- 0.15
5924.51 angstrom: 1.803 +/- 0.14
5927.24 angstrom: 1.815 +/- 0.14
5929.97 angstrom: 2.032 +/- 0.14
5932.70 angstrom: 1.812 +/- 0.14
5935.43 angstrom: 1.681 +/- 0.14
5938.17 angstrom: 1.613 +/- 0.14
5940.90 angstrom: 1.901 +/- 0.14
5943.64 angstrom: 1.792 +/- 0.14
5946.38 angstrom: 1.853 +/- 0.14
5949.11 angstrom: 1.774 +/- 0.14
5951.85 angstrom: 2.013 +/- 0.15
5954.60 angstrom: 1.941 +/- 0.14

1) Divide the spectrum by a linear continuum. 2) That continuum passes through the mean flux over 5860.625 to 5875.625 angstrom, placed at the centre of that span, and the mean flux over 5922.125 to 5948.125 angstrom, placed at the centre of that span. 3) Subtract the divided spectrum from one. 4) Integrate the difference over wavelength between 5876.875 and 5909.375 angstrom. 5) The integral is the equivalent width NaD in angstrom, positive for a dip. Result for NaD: 0.3 angstrom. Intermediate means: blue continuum 1.94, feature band 1.87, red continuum 1.82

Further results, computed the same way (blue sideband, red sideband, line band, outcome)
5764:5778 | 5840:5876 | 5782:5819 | -1.22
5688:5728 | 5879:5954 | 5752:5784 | 0.87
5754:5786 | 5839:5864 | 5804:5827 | -1.12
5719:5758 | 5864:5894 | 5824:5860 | 0.55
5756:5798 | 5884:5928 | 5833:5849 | 0.13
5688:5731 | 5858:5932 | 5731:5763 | 0.50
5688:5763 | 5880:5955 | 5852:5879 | -1.14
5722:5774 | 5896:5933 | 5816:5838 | -0.31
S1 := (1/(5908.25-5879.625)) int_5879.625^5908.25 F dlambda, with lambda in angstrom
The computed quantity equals 1.86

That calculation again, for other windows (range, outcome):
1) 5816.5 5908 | 1.89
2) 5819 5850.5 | 1.87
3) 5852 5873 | 1.91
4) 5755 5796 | 1.85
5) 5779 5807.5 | 1.9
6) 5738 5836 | 1.89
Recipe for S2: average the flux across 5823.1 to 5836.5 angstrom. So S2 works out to 1.91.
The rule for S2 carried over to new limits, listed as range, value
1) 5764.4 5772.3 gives 1.92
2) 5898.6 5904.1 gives 1.95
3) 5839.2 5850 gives 1.78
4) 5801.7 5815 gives 1.96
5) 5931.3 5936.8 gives 1.75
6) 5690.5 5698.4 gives 1.88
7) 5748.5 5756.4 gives 1.94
